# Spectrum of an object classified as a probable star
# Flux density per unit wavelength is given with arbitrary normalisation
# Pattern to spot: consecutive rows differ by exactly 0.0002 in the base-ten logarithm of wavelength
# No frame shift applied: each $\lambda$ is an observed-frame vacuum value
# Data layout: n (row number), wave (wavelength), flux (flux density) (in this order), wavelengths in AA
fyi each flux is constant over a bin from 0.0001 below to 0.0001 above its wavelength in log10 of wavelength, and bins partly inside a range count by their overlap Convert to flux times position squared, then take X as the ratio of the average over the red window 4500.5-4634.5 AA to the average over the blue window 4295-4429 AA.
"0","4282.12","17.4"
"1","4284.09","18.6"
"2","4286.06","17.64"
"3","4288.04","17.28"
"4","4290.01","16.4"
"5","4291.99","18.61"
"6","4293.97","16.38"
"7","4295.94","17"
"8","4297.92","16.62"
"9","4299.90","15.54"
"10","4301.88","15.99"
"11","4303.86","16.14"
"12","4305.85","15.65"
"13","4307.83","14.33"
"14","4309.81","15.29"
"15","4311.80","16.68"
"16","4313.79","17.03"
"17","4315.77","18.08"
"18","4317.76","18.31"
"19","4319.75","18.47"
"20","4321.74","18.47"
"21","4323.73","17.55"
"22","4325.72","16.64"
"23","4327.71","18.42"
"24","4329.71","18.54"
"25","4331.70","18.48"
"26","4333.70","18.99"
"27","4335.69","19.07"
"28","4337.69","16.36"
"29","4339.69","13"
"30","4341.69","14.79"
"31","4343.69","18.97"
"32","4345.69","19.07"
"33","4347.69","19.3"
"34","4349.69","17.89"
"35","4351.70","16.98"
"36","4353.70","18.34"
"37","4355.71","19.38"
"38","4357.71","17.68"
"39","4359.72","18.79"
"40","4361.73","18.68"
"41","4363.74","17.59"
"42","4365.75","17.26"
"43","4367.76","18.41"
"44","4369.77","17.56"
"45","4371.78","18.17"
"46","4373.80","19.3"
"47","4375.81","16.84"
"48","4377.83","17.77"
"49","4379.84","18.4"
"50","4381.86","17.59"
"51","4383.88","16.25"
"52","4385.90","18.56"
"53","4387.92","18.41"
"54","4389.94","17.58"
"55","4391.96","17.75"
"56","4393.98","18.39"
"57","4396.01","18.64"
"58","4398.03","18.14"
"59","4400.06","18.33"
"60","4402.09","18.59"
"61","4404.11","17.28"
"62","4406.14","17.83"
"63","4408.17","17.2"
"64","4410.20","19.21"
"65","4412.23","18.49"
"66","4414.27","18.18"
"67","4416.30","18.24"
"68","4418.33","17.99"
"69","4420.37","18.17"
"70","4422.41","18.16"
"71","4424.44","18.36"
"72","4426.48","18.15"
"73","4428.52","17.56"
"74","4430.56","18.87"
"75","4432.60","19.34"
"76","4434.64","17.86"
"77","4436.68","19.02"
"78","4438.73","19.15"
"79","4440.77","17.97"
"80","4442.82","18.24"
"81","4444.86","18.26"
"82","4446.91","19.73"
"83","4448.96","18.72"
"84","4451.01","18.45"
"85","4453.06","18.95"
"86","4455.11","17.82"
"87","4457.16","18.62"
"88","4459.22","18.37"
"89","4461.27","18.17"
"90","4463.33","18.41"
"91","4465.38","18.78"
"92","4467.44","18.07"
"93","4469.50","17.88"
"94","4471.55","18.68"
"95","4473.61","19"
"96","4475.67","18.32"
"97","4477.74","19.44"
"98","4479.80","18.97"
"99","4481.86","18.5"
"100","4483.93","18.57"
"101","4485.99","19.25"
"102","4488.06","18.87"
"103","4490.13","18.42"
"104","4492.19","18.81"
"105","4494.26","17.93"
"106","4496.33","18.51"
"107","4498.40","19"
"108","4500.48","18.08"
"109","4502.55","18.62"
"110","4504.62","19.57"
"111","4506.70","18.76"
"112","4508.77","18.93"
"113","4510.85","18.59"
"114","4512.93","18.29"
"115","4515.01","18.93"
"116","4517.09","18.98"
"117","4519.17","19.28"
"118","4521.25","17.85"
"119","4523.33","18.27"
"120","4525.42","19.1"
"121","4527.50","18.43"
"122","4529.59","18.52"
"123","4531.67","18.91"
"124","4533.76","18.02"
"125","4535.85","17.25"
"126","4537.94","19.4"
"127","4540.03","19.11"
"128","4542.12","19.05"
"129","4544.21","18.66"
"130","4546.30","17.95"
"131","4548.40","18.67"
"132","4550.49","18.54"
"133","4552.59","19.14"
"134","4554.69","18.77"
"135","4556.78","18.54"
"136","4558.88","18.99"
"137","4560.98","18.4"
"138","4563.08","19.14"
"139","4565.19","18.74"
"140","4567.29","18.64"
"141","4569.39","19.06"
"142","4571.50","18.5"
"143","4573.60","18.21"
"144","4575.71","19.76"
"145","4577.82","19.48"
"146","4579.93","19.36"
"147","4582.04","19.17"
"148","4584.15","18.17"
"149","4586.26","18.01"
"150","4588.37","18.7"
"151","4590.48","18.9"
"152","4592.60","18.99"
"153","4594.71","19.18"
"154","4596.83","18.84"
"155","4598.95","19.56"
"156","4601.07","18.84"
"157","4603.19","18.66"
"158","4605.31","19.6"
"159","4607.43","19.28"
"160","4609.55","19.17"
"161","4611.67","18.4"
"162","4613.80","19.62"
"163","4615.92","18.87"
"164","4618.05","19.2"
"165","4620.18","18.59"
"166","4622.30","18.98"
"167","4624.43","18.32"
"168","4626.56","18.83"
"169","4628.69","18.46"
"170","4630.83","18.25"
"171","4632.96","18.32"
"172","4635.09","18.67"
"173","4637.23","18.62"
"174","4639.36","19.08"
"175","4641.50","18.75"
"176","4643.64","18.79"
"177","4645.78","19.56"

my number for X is 1.16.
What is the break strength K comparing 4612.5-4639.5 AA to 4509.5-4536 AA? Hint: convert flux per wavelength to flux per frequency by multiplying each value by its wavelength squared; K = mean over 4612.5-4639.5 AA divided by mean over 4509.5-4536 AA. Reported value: 1.06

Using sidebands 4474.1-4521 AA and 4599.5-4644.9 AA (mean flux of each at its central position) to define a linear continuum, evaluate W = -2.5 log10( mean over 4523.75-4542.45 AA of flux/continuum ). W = 0.01 mag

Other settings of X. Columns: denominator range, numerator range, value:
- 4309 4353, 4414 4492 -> 1.11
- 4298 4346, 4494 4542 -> 1.20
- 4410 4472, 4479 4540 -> 1.04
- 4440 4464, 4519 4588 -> 1.06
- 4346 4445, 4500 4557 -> 1.09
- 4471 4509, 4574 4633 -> 1.06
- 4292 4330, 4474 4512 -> 1.20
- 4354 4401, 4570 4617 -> 1.16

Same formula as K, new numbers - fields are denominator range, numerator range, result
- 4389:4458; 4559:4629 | 1.11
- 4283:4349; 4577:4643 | 1.25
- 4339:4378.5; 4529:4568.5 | 1.14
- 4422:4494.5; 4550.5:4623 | 1.08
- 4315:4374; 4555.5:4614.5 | 1.18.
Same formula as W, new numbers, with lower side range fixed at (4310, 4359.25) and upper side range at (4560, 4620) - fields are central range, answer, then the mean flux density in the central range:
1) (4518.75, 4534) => 0.01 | 18.5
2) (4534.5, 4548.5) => 0.01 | 18.6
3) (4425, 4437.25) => -0.01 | 18.4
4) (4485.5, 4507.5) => -0.01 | 18.7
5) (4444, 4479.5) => -0.01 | 18.6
